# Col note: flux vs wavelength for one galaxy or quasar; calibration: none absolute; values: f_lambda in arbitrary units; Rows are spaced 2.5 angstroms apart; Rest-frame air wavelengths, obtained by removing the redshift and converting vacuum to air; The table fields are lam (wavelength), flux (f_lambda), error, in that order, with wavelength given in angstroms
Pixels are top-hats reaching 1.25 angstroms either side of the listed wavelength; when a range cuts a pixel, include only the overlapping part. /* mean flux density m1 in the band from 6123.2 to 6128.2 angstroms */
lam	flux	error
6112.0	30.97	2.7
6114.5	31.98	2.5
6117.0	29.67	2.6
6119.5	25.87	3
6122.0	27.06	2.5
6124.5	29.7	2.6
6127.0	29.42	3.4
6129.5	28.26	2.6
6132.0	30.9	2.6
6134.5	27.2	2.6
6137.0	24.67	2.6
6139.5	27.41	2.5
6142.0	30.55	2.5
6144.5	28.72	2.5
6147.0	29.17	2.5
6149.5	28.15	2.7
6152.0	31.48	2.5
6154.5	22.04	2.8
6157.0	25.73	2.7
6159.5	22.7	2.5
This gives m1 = 29.5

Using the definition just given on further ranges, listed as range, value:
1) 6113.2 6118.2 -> 30.8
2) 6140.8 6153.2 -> 29.6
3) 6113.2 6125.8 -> 28.9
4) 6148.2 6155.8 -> 27.2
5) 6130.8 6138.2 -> 27.6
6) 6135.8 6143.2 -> 27.5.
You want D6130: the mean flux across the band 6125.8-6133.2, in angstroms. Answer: 29.5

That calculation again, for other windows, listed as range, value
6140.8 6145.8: 29.6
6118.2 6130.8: 28.1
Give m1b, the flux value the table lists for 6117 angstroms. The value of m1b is 29.67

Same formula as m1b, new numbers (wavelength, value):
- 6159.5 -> 22.7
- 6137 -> 24.67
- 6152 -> 31.48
